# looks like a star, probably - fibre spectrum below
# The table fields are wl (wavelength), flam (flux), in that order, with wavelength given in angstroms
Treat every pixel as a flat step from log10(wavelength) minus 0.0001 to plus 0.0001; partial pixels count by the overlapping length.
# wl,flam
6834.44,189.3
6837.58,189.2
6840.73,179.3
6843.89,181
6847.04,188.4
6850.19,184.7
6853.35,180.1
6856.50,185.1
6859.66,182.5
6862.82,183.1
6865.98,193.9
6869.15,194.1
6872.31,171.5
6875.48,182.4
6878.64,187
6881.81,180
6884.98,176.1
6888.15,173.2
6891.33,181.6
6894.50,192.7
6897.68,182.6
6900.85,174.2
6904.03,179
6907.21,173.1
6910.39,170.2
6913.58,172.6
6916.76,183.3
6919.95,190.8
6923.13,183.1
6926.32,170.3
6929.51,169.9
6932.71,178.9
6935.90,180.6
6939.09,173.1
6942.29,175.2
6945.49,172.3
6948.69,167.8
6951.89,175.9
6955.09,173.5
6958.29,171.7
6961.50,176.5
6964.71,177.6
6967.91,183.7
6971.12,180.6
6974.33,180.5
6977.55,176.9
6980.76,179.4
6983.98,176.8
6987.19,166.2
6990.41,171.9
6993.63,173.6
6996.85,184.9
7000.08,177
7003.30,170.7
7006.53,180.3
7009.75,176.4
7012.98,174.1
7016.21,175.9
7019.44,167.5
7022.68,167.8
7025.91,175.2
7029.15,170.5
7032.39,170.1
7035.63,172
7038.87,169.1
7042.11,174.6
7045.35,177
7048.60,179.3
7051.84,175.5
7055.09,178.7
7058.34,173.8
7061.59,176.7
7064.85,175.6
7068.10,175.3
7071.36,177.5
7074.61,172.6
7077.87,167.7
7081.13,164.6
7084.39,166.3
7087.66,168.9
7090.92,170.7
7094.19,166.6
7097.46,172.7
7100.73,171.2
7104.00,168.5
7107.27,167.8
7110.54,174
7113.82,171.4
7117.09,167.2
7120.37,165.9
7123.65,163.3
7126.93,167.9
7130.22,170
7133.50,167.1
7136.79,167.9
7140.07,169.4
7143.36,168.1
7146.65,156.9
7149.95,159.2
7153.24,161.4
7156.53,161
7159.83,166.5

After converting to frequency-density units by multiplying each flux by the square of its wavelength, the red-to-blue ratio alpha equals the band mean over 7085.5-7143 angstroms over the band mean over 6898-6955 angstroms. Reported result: 1.01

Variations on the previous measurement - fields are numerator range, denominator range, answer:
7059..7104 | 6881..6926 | 1.01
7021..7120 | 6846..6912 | 1.00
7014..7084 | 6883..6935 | 1.01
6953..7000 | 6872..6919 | 1.01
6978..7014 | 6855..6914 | 1.00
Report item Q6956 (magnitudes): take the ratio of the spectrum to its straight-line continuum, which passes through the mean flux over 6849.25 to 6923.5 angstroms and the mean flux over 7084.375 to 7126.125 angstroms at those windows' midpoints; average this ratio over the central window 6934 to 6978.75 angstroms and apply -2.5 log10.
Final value 0.01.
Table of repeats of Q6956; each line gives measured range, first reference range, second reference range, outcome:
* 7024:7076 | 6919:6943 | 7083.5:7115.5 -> -0.02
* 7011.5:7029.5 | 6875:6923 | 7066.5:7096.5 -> 0.01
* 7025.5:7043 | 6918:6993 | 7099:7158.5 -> 0.00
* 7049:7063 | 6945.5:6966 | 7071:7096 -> -0.04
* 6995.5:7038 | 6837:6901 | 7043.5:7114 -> 0.01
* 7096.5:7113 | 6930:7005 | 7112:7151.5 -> -0.02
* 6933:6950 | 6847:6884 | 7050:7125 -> 0.03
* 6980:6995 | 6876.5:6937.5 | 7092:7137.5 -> 0.01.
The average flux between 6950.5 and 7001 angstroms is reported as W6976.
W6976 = 177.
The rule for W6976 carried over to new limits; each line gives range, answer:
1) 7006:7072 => 174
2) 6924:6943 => 175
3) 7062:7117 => 171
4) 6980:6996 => 174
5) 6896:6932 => 177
